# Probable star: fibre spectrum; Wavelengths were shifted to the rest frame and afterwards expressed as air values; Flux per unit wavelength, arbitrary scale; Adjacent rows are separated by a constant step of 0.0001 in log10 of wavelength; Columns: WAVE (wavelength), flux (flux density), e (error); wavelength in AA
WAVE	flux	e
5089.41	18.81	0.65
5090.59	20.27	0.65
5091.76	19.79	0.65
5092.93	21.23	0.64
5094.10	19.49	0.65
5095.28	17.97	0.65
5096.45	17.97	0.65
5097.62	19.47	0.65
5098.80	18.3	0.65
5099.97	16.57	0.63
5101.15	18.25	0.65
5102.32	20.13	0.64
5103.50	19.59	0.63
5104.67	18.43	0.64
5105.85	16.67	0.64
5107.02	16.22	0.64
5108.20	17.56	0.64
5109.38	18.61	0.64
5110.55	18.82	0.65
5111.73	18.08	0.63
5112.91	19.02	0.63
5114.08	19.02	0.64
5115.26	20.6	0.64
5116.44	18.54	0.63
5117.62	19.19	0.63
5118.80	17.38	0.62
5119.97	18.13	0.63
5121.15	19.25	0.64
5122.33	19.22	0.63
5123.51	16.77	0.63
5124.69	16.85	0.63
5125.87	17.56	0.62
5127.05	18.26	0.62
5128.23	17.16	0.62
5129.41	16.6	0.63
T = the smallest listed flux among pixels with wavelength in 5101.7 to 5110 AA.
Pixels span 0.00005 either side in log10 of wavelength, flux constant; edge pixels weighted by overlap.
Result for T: 16.22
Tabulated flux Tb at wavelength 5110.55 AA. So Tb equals 18.82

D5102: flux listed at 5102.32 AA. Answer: 20.13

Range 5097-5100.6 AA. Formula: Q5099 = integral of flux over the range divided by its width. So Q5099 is 18.1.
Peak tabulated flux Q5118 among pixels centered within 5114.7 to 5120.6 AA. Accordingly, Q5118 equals 20.6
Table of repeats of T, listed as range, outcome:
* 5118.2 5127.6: 16.77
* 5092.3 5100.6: 16.57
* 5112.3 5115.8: 19.02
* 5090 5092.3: 19.79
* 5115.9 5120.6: 17.38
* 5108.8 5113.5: 18.08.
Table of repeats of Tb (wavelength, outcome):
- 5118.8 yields 17.38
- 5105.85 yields 16.67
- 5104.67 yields 18.43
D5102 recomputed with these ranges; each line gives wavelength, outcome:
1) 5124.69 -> 16.85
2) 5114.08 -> 19.02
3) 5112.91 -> 19.02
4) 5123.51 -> 16.77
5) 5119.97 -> 18.13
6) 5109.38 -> 18.61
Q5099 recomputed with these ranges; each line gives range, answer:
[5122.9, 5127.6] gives 17.4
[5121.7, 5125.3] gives 17.6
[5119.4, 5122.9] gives 18.9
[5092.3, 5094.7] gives 20.3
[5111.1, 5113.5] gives 18.6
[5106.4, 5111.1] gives 17.8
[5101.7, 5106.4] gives 18.7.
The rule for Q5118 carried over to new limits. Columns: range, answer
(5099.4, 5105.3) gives 20.13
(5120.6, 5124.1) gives 19.25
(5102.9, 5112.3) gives 19.59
